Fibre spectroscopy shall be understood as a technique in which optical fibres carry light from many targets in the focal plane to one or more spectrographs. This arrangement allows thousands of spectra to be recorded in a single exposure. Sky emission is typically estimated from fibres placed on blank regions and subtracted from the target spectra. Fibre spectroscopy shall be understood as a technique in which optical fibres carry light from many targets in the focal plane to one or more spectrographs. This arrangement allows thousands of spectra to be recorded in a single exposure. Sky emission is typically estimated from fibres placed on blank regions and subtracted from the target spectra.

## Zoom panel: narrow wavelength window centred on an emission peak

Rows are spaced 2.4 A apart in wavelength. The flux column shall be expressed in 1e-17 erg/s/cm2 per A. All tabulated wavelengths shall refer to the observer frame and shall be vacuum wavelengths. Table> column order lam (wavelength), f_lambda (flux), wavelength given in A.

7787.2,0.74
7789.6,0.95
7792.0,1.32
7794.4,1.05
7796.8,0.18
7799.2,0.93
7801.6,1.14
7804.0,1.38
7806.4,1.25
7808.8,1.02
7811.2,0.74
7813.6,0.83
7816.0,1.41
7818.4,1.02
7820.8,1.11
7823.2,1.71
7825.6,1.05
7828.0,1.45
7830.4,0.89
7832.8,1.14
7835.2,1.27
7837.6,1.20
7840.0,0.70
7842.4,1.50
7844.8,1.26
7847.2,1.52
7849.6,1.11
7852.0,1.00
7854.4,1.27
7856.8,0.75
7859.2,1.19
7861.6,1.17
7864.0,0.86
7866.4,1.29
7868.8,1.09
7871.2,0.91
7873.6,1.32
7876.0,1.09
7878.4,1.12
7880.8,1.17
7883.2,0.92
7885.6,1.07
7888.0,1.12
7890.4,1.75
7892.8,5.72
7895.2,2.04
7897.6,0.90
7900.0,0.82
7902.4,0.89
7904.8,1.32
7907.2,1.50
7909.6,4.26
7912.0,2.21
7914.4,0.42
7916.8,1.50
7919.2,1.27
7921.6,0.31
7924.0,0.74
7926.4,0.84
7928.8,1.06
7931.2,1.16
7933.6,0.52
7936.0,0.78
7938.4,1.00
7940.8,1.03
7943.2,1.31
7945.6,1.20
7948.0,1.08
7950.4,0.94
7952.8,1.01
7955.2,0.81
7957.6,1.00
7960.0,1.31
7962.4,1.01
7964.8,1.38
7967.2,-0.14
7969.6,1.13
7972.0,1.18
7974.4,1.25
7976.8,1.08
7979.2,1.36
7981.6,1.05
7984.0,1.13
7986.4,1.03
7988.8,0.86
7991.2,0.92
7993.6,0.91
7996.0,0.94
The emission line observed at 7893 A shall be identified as [S II] 6716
